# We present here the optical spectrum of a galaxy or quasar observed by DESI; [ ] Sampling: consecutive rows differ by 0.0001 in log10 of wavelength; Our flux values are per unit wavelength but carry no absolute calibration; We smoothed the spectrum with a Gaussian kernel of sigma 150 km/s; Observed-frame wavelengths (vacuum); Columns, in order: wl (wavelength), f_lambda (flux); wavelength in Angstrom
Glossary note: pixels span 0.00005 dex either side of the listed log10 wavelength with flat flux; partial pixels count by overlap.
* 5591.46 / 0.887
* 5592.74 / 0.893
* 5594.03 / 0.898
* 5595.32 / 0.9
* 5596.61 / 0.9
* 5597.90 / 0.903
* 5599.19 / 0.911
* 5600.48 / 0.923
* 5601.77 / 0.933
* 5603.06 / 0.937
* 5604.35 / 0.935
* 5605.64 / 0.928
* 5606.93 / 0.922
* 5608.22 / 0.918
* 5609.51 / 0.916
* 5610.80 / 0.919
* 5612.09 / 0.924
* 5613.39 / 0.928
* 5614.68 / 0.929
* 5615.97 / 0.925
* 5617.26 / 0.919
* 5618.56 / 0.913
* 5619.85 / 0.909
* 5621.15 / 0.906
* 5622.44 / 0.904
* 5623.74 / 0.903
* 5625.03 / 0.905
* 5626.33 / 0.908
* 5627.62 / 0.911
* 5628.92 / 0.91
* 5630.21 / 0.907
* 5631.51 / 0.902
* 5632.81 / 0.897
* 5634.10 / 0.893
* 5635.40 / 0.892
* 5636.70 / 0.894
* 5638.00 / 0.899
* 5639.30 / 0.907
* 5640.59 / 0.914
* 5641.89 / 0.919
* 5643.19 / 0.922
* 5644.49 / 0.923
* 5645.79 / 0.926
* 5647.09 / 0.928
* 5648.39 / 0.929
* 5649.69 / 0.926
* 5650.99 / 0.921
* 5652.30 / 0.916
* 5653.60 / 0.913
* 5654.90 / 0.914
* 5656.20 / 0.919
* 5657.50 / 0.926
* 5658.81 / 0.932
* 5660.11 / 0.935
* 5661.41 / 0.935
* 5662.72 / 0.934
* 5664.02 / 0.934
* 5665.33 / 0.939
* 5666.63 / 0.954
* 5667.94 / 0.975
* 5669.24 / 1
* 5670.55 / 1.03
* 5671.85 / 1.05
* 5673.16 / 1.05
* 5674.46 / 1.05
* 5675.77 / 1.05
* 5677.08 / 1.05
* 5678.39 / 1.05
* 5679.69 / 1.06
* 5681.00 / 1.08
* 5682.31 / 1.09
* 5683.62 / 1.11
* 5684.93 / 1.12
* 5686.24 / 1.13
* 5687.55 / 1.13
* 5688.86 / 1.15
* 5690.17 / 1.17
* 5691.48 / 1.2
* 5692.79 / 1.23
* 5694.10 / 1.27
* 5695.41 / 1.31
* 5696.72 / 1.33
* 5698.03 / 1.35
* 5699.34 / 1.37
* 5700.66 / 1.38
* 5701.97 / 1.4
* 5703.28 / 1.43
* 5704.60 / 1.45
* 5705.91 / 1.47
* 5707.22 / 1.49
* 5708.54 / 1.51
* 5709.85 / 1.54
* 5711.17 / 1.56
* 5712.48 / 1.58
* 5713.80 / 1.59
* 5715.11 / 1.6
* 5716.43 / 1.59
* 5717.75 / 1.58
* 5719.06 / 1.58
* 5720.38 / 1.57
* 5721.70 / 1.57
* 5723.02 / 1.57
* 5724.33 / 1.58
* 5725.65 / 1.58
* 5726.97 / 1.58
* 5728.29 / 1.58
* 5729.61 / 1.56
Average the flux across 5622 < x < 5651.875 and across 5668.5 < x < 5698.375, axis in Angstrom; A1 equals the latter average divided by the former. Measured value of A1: 1.24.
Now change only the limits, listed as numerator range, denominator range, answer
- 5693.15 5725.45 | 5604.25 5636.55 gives 1.63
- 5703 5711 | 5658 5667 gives 1.59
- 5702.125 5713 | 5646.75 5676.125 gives 1.56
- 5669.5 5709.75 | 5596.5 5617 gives 1.32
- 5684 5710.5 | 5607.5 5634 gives 1.45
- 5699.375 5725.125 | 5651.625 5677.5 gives 1.57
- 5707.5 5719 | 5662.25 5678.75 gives 1.56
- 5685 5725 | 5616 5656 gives 1.56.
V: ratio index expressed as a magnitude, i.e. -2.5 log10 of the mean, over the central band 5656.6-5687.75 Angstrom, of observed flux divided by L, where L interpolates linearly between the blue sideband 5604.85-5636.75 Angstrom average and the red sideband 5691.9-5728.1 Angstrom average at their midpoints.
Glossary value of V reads 0.22 mag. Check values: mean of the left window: 0.912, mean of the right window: 1.48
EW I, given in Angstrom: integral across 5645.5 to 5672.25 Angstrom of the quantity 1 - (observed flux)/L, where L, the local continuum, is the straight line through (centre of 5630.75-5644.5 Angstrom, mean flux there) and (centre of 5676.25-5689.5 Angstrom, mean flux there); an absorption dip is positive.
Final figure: 1.4 Angstrom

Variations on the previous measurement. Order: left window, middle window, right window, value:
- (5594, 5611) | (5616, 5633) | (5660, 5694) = 0.9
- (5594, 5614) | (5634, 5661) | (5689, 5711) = 4.9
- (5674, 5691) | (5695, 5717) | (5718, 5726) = -1.4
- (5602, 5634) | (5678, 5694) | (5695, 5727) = 2.5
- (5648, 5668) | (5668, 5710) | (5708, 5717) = 2.6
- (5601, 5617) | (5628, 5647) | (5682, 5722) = 2.8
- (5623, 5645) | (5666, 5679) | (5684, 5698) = 1.0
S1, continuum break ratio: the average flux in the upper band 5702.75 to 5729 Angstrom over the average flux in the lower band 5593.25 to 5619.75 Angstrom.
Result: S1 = 1.69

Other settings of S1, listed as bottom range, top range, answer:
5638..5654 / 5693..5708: 1.50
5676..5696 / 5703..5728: 1.36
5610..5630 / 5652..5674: 1.05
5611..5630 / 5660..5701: 1.21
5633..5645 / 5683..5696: 1.30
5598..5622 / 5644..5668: 1.01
